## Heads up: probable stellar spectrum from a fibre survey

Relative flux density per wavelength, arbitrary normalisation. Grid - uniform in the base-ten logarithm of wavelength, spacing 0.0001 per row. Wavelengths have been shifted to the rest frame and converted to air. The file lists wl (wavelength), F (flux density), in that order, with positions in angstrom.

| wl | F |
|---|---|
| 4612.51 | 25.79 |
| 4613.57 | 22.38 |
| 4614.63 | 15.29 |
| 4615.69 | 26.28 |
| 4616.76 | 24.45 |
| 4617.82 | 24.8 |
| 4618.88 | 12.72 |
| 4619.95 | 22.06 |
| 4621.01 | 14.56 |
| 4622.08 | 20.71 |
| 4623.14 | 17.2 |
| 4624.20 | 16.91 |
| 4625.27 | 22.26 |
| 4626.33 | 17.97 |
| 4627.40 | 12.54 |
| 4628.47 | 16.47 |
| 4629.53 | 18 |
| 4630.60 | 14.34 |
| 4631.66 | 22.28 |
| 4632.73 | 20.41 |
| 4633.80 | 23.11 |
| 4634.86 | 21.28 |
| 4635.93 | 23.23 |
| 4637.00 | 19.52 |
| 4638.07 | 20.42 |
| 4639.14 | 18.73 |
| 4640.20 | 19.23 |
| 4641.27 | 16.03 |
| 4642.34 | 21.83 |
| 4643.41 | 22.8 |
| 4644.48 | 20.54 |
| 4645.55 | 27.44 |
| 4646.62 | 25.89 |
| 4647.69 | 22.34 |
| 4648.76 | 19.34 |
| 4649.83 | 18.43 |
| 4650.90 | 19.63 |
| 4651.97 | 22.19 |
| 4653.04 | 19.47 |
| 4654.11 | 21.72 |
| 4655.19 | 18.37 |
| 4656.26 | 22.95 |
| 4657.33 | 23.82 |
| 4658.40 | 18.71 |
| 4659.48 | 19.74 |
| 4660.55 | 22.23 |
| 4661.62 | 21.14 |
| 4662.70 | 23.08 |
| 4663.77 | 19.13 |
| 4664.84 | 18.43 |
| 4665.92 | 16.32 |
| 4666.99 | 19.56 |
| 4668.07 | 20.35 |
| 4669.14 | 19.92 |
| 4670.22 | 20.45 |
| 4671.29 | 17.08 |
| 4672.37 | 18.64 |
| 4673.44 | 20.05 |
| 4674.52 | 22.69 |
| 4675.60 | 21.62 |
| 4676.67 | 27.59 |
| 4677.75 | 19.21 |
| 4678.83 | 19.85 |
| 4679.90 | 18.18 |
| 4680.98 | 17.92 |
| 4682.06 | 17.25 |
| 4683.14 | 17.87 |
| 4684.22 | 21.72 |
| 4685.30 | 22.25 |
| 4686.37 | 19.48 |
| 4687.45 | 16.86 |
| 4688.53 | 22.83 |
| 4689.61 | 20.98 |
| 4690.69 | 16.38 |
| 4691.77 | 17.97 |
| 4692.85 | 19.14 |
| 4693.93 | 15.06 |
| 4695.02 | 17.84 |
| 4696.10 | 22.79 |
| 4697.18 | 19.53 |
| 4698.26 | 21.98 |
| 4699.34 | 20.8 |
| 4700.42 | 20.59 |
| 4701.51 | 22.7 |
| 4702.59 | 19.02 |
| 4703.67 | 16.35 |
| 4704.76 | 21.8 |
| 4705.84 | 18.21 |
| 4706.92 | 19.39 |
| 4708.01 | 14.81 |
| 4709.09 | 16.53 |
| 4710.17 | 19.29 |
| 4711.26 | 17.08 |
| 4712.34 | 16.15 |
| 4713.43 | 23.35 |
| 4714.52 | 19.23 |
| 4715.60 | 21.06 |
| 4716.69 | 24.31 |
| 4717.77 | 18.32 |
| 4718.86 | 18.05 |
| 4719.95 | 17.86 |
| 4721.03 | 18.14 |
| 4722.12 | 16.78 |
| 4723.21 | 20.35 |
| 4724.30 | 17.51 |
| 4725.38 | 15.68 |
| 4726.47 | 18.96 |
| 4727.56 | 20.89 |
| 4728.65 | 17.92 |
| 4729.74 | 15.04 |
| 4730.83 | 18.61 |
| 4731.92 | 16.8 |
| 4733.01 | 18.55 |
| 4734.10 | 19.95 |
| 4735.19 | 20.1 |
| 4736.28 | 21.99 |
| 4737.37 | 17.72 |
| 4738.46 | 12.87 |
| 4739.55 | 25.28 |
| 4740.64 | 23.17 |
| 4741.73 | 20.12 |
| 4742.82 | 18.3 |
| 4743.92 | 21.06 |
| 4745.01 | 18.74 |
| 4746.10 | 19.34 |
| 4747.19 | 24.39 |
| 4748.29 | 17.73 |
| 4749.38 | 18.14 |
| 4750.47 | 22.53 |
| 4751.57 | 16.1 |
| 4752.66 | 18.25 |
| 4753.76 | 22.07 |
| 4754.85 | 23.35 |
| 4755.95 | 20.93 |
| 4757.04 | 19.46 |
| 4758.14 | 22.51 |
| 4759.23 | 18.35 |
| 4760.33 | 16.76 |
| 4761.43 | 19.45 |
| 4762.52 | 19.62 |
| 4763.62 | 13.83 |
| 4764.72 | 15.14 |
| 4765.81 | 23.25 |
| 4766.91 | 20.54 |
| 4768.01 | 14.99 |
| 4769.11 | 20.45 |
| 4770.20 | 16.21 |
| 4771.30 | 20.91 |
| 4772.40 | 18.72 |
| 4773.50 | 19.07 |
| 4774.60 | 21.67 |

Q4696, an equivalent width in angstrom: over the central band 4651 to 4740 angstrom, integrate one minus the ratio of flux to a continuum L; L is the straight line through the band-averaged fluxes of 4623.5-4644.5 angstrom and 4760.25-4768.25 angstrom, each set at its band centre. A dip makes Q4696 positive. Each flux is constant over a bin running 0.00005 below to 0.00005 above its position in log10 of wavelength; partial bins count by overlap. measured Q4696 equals -3.34 angstrom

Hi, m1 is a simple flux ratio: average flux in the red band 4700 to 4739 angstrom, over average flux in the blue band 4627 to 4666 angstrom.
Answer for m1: 0.9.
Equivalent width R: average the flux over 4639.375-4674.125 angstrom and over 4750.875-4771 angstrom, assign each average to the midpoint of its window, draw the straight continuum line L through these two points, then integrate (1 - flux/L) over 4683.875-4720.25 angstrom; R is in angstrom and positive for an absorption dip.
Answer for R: 0.85 angstrom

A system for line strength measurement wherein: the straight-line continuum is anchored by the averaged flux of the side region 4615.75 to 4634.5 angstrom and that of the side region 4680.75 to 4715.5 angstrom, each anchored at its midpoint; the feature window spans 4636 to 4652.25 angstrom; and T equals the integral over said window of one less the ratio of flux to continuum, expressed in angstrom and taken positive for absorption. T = -1.6 angstrom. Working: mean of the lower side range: 19.1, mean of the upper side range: 19.2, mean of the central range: 21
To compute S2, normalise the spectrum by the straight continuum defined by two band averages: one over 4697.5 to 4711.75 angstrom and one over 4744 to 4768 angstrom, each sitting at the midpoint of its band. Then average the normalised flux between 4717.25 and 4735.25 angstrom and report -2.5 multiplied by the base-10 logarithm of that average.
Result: 0.066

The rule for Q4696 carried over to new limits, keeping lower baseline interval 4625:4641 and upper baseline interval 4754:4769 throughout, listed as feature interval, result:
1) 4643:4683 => -2.9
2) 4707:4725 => 0.5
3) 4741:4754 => -0.4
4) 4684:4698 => -0.2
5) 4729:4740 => 0.3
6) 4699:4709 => 0.0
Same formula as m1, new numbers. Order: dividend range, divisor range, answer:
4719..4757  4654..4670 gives 0.95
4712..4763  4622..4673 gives 0.97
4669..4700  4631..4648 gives 0.92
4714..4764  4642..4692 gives 0.94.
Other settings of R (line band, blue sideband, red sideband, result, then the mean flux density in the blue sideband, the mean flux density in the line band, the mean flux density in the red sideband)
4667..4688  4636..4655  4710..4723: 0.2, 20.9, 19.9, 19.2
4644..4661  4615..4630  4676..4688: -1.7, 19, 21.4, 19.9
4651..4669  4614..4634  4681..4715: -1.2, 19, 20.4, 19.2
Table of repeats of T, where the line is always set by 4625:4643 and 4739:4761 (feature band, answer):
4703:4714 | 0.90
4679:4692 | 0.36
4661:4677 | -0.61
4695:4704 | -0.25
